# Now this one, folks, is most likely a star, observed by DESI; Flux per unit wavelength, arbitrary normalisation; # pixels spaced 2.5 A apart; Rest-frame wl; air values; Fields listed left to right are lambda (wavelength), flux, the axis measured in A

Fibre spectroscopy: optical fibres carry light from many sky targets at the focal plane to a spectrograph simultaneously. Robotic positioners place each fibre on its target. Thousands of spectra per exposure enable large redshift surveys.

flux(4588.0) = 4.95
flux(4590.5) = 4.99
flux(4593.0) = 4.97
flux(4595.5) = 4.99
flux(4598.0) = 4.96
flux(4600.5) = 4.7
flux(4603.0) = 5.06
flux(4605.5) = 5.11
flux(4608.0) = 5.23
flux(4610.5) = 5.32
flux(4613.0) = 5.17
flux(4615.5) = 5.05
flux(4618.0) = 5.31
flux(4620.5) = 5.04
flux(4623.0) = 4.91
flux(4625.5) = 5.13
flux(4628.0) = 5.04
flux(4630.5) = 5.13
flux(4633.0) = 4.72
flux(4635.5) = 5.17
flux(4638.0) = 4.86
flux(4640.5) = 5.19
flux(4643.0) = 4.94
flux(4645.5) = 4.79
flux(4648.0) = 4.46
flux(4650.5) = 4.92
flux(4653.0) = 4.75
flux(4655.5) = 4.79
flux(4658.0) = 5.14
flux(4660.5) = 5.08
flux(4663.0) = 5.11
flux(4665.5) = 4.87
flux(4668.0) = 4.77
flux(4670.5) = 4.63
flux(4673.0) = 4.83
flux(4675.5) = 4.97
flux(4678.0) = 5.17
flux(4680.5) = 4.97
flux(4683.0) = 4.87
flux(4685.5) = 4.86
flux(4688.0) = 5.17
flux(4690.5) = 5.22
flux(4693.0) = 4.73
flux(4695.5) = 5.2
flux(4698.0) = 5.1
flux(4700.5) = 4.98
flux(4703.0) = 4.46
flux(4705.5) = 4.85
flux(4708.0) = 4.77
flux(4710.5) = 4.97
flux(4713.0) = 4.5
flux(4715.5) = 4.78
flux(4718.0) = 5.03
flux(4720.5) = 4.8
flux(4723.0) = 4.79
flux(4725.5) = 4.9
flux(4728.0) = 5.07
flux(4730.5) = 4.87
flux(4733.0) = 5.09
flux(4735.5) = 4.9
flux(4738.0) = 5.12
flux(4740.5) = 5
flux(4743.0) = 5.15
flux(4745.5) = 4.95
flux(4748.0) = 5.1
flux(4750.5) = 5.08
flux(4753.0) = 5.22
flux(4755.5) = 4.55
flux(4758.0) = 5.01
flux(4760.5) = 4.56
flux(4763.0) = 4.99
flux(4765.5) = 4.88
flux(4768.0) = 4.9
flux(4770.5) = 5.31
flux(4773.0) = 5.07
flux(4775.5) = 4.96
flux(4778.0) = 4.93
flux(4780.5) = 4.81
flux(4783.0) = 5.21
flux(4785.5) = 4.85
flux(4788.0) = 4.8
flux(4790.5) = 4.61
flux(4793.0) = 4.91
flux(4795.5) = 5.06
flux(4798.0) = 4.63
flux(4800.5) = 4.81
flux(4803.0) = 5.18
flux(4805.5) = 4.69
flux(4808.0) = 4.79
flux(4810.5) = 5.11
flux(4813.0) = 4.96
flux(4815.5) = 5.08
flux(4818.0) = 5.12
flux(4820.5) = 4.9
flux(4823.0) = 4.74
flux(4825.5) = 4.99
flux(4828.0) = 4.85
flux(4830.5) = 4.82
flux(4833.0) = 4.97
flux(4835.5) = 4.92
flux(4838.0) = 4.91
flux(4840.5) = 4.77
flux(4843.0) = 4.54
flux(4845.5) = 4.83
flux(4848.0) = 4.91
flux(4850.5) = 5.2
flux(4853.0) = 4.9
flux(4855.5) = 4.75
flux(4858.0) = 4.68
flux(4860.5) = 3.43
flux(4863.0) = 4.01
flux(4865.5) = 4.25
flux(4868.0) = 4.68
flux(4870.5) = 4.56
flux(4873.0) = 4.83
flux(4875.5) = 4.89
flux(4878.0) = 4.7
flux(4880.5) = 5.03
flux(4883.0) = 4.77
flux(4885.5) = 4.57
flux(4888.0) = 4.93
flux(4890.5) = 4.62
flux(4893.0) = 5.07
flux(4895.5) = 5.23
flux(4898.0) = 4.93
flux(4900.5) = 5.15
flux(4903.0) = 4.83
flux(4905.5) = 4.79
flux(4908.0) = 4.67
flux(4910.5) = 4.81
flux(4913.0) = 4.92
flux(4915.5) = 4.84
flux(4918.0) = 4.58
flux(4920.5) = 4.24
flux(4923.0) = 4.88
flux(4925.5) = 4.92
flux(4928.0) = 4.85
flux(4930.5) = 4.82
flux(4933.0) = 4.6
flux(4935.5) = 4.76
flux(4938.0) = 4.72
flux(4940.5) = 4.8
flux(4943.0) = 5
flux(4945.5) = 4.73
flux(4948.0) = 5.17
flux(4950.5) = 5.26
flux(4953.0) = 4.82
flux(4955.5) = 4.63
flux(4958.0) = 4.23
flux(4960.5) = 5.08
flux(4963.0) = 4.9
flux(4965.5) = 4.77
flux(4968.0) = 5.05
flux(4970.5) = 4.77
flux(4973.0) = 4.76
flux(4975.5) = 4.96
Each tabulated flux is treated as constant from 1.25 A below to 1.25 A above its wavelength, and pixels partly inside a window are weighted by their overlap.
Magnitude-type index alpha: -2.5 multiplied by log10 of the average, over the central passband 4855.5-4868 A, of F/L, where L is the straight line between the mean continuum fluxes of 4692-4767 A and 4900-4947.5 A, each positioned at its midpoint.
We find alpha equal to 0.15 mag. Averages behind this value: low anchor 4.91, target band 4.22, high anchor 4.79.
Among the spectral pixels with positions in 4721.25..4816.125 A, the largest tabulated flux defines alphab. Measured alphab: 5.31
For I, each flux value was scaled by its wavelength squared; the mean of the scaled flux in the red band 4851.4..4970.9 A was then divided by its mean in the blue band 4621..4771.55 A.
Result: 1.1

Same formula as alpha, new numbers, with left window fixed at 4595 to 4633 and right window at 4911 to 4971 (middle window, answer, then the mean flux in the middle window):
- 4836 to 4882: 0.047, 4.66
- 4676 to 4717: 0.019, 4.91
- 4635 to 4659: 0.033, 4.89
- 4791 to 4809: 0.014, 4.86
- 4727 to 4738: -0.005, 5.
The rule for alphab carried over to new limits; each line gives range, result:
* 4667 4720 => 5.22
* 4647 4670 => 5.14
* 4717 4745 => 5.15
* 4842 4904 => 5.23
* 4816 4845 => 5.12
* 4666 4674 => 4.83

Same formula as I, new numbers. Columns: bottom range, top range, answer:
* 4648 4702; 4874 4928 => 1.07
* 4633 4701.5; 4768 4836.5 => 1.06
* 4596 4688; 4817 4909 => 1.05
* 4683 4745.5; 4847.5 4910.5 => 1.03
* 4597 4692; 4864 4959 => 1.08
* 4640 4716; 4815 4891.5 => 1.04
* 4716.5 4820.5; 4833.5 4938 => 1.01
